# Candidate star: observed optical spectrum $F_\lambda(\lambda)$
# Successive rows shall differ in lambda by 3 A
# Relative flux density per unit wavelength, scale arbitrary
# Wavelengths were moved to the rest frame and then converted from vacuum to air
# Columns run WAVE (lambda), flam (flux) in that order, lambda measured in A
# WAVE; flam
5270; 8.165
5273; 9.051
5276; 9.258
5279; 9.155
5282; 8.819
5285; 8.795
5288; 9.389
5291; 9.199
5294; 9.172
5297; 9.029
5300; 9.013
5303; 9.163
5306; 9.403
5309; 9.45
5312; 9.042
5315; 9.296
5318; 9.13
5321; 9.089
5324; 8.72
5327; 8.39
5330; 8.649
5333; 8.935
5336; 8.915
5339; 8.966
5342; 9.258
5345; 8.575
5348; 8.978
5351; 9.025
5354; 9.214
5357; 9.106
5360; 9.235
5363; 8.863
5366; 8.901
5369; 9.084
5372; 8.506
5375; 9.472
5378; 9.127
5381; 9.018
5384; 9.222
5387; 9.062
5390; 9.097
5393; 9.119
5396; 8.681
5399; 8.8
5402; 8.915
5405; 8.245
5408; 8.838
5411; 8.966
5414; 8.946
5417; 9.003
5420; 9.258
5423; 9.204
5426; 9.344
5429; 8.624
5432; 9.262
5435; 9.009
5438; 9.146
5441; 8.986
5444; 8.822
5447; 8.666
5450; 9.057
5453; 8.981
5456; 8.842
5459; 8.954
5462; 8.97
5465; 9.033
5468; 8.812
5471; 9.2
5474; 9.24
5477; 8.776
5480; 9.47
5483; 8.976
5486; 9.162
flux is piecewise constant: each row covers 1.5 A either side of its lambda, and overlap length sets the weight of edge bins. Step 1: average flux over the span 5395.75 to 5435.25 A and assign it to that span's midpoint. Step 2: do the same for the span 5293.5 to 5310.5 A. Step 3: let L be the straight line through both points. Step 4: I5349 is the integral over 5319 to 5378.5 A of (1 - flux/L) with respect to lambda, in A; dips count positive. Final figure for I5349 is 0.97 A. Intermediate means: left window 9.21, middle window 8.95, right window 8.94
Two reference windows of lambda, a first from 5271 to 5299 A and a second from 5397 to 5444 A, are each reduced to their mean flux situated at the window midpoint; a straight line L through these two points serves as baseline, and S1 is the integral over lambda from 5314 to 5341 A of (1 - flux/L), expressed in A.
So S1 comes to 0.4 A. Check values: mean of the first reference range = 9.08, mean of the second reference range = 8.96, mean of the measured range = 8.9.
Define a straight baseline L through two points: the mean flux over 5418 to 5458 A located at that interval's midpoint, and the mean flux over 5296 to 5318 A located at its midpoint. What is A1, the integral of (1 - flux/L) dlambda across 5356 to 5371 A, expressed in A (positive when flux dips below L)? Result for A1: 0.2 A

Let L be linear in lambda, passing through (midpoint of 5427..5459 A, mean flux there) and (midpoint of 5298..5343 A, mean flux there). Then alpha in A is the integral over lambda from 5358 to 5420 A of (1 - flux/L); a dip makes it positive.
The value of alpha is 0.1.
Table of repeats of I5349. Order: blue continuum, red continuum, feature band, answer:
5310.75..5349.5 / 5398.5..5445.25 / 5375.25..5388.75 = -0.3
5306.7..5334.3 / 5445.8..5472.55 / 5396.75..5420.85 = 0.3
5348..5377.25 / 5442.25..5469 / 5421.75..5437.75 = -0.3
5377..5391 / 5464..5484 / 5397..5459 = 1.0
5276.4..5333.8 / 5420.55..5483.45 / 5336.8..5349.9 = 0.1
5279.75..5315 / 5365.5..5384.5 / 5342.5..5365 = 0.2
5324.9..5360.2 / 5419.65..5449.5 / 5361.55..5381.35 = -0.1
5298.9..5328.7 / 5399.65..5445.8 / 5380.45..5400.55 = 0.0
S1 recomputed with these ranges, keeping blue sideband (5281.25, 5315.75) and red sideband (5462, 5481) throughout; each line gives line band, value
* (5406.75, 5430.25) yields 0.2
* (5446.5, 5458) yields 0.2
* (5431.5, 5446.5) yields 0.1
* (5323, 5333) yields 0.6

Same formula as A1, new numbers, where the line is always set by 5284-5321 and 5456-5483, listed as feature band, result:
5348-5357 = 0.0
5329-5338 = 0.3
